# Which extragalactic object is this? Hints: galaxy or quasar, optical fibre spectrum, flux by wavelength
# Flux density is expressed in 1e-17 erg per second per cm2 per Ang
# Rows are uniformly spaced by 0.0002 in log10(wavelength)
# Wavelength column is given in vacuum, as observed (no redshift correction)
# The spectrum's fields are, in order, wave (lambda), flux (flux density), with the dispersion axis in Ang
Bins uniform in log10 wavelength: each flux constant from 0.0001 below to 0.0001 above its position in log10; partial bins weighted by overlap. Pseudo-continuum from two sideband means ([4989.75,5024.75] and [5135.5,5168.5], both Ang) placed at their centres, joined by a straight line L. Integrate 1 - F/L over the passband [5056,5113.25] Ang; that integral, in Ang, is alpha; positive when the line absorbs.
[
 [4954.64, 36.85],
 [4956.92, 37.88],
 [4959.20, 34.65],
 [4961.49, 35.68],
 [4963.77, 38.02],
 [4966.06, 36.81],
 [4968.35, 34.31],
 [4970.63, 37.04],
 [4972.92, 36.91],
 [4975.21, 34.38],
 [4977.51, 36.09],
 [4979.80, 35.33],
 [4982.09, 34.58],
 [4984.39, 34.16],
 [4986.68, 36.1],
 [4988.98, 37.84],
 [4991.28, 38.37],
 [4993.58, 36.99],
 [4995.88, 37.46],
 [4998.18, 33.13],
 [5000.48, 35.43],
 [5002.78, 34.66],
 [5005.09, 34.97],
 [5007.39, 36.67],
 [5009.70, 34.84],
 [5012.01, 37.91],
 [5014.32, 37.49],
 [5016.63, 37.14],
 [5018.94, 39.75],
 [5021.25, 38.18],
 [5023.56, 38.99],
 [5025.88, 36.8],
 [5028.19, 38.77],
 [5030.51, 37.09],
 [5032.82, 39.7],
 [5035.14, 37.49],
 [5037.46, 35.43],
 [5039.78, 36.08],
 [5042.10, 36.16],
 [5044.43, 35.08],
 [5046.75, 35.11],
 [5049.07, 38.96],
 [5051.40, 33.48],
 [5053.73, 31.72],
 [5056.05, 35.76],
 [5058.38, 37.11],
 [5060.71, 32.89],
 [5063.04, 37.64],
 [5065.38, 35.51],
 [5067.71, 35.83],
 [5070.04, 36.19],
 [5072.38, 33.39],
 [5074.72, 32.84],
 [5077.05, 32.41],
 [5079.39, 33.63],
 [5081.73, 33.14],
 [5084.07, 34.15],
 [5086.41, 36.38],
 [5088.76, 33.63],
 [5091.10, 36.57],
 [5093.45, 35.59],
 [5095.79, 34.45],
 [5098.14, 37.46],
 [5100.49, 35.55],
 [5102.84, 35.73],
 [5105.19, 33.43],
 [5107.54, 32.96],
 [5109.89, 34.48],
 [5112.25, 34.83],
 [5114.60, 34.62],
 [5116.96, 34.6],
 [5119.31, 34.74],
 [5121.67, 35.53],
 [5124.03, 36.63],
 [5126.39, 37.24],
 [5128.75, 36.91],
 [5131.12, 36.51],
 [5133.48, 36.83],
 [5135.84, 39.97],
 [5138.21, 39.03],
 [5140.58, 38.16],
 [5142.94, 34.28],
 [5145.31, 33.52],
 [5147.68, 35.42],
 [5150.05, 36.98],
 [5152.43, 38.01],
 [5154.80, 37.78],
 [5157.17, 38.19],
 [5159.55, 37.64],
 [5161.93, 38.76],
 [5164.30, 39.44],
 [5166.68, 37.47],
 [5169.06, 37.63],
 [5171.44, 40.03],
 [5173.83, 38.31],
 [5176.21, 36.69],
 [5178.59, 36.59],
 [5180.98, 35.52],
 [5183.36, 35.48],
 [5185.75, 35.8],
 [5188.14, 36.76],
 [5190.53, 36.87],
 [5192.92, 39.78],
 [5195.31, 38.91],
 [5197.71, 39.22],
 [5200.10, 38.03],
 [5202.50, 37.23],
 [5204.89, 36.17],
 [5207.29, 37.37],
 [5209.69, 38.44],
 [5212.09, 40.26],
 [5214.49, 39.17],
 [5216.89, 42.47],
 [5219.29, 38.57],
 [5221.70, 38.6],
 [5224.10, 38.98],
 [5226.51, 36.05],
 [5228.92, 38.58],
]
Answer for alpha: 3.5 Ang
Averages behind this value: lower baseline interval 36.8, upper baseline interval 37.4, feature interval 34.8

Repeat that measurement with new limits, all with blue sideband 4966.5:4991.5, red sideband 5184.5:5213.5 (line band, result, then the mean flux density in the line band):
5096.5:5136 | 1.58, 35.6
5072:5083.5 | 1.14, 33.1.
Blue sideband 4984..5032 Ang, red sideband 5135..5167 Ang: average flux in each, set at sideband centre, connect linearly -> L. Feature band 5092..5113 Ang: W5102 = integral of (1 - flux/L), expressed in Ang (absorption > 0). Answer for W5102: 1.3 Ang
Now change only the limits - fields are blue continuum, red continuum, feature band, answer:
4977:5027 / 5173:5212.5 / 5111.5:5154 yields 0.91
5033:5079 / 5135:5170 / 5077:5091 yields 0.66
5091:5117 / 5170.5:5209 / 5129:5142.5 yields -0.73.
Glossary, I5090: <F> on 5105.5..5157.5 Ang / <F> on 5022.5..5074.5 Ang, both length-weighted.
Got 1.00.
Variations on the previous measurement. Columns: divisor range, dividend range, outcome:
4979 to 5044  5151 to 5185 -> 1.03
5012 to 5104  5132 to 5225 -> 1.05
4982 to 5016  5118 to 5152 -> 1.01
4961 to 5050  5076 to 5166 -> 0.98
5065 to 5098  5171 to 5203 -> 1.08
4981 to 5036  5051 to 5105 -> 0.94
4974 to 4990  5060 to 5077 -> 0.98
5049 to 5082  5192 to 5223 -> 1.12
